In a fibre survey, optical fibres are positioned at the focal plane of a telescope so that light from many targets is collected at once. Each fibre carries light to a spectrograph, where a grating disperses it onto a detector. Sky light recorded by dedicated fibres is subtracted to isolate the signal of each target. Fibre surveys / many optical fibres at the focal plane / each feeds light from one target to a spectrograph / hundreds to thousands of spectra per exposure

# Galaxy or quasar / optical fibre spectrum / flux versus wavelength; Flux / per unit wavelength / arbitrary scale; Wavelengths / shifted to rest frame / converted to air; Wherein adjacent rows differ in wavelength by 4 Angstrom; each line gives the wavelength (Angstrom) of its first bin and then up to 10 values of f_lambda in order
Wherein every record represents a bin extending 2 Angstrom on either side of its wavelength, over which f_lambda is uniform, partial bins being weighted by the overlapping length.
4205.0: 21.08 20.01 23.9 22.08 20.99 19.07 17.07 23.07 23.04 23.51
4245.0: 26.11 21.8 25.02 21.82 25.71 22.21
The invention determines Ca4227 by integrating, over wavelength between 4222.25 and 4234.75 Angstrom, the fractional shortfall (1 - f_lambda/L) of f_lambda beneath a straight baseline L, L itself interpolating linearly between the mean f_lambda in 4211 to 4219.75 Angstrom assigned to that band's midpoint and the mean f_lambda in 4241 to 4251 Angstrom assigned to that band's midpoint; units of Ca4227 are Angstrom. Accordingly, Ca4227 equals 1.9 Angstrom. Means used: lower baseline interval 22.8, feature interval 19.7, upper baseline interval 23.9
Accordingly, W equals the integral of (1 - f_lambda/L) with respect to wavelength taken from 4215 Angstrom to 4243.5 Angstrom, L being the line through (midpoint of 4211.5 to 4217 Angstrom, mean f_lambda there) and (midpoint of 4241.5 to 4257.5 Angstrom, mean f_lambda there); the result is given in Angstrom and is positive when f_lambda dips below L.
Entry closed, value 2.6 Angstrom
